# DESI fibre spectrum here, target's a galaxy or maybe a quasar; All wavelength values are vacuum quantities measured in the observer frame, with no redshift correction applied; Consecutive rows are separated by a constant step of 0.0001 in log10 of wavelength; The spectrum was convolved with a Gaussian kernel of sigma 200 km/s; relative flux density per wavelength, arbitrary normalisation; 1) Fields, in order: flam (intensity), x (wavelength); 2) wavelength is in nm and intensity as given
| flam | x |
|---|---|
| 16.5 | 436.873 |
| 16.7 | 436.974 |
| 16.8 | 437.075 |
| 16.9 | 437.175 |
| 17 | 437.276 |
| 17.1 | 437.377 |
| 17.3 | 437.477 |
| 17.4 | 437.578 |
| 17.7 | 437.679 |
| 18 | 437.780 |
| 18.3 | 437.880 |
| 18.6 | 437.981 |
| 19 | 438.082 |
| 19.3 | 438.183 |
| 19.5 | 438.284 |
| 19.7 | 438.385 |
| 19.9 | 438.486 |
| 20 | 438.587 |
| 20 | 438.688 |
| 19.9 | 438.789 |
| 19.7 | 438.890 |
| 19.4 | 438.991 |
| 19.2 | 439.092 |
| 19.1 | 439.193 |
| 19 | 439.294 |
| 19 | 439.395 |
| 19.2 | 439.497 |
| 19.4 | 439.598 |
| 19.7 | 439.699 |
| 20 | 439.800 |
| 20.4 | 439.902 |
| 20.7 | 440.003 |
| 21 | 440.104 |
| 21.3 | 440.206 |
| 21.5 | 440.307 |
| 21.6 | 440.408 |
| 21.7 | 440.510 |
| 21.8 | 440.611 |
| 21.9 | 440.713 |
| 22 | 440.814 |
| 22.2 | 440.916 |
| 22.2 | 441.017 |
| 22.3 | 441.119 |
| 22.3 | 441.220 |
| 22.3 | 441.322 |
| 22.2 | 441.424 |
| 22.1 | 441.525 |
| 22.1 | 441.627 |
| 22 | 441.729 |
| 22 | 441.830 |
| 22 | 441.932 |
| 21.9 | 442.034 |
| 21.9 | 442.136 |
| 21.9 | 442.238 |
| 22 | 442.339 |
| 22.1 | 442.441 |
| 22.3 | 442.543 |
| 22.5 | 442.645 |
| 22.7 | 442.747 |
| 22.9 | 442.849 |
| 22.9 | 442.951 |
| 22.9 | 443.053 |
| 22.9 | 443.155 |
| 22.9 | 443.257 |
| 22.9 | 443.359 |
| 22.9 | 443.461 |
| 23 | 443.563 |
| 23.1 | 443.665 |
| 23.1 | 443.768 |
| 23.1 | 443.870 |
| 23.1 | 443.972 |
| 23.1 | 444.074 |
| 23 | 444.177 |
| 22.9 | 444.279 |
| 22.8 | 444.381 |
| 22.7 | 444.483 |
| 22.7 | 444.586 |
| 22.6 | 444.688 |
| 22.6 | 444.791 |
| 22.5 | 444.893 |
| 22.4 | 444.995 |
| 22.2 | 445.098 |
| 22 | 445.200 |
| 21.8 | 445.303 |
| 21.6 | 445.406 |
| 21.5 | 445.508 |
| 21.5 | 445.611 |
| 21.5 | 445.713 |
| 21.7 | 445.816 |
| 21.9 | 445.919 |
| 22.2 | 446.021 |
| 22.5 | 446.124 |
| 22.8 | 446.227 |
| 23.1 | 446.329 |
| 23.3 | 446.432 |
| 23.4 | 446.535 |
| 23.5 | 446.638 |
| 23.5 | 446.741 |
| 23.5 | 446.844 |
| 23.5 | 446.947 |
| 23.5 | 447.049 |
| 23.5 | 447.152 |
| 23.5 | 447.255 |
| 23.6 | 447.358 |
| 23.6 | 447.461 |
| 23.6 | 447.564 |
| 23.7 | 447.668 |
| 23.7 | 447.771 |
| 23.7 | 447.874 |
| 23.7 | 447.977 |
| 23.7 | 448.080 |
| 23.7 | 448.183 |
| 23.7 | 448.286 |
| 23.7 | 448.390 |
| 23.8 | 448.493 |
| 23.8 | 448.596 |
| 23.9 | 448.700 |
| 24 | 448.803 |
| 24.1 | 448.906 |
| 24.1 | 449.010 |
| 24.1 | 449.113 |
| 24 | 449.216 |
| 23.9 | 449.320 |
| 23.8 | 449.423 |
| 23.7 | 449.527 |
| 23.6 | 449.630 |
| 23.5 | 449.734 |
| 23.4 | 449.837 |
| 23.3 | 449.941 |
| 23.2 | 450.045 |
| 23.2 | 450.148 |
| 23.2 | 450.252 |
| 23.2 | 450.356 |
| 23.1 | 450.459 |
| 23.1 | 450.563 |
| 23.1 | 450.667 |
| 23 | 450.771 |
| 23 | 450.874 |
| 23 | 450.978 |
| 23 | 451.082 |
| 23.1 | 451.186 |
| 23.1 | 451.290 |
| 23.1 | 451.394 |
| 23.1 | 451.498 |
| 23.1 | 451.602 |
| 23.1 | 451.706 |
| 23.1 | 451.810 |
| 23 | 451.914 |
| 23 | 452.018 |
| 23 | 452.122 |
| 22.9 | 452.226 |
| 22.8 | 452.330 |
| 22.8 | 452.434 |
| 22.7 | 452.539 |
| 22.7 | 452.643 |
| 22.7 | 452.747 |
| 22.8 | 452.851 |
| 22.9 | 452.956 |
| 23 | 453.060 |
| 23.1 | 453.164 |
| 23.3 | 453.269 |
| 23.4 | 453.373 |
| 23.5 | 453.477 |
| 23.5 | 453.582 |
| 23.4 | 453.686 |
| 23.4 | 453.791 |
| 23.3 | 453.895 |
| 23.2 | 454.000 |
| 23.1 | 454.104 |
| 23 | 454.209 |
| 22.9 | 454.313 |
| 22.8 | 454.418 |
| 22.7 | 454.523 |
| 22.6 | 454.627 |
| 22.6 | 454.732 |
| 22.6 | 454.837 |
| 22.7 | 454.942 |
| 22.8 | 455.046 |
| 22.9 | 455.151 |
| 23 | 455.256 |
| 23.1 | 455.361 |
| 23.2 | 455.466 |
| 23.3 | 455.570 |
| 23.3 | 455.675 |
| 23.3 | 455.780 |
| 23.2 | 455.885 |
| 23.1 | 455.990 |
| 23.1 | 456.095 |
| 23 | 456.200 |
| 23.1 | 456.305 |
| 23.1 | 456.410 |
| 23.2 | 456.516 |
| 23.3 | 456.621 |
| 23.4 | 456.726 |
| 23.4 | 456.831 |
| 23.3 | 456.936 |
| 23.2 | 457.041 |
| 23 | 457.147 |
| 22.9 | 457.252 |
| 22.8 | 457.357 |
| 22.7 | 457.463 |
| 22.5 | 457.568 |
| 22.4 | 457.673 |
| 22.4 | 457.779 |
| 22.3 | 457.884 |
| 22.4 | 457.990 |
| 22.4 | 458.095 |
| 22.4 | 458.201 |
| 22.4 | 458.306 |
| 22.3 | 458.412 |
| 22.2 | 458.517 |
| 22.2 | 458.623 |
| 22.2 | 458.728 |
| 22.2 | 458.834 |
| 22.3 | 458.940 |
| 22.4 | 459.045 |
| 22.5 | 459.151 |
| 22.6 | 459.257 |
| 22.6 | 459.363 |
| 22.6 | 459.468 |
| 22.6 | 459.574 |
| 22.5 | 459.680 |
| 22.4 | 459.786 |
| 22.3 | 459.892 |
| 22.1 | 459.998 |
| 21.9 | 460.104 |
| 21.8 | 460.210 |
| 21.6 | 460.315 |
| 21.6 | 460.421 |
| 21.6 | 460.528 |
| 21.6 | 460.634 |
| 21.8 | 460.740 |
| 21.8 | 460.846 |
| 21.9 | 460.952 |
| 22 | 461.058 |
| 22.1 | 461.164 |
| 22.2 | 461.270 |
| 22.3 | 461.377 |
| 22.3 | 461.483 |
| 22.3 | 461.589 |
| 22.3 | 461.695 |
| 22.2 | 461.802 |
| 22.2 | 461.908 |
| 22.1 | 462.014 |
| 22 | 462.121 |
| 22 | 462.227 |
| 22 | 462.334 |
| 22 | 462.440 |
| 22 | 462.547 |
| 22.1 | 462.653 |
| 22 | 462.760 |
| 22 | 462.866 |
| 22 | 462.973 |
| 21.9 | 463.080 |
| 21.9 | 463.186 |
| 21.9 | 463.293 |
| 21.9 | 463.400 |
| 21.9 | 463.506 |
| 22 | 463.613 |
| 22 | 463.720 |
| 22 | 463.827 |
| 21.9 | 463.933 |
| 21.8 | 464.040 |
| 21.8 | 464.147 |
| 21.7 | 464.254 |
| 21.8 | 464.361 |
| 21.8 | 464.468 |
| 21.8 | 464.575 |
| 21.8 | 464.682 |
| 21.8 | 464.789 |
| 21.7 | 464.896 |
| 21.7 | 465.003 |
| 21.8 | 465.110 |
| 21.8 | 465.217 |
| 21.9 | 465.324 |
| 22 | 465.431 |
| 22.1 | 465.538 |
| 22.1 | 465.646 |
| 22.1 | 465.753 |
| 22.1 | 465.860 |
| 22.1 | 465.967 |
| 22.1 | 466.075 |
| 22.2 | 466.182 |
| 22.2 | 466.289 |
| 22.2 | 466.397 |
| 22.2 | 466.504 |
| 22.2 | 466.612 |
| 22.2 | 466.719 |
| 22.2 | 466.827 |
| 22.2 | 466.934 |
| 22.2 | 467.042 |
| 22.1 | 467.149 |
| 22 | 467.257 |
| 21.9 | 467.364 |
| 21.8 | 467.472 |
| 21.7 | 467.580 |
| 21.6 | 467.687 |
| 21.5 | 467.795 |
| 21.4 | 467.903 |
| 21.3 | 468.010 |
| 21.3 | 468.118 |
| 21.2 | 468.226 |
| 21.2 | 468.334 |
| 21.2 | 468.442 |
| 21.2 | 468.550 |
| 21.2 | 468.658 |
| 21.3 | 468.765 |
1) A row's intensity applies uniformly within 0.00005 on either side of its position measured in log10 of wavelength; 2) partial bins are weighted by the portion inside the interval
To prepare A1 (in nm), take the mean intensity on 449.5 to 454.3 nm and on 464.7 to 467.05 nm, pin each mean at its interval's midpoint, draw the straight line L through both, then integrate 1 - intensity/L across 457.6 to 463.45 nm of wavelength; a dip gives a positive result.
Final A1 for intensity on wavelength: 0.08 nm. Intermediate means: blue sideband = 23.1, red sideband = 22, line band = 22.1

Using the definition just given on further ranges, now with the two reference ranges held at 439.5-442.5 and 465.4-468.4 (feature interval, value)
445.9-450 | -0.36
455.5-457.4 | -0.12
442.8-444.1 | -0.08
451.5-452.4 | -0.05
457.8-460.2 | -0.06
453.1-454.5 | -0.10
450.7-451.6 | -0.06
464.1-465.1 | 0.00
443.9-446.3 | -0.08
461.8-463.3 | -0.01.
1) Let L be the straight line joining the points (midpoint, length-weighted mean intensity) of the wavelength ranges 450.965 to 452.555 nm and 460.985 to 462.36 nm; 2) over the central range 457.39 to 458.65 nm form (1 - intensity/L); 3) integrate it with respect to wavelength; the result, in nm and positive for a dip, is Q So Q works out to 0.00 nm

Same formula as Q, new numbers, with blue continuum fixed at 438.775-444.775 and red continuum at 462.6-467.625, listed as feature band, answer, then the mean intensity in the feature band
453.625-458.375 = -0.23 nm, 22.9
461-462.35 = -0.01 nm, 22.2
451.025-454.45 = -0.19 nm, 23.1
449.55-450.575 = -0.07 nm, 23.3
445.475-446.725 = -0.04 nm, 22.4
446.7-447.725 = -0.08 nm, 23.5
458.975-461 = -0.02 nm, 22.1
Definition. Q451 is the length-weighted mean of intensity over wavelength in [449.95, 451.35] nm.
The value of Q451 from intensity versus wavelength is 23.1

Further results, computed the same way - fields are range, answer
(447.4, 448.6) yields 23.7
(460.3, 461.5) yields 21.9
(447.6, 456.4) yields 23.2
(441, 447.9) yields 22.7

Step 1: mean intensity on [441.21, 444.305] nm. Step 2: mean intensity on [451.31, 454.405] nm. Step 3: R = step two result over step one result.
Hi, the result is 1.0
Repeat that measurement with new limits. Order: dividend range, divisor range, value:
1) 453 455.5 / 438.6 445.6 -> 1.06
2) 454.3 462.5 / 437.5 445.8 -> 1.05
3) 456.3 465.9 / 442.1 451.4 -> 0.96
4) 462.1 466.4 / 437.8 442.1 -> 1.06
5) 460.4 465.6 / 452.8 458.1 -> 0.95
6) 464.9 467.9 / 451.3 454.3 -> 0.95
